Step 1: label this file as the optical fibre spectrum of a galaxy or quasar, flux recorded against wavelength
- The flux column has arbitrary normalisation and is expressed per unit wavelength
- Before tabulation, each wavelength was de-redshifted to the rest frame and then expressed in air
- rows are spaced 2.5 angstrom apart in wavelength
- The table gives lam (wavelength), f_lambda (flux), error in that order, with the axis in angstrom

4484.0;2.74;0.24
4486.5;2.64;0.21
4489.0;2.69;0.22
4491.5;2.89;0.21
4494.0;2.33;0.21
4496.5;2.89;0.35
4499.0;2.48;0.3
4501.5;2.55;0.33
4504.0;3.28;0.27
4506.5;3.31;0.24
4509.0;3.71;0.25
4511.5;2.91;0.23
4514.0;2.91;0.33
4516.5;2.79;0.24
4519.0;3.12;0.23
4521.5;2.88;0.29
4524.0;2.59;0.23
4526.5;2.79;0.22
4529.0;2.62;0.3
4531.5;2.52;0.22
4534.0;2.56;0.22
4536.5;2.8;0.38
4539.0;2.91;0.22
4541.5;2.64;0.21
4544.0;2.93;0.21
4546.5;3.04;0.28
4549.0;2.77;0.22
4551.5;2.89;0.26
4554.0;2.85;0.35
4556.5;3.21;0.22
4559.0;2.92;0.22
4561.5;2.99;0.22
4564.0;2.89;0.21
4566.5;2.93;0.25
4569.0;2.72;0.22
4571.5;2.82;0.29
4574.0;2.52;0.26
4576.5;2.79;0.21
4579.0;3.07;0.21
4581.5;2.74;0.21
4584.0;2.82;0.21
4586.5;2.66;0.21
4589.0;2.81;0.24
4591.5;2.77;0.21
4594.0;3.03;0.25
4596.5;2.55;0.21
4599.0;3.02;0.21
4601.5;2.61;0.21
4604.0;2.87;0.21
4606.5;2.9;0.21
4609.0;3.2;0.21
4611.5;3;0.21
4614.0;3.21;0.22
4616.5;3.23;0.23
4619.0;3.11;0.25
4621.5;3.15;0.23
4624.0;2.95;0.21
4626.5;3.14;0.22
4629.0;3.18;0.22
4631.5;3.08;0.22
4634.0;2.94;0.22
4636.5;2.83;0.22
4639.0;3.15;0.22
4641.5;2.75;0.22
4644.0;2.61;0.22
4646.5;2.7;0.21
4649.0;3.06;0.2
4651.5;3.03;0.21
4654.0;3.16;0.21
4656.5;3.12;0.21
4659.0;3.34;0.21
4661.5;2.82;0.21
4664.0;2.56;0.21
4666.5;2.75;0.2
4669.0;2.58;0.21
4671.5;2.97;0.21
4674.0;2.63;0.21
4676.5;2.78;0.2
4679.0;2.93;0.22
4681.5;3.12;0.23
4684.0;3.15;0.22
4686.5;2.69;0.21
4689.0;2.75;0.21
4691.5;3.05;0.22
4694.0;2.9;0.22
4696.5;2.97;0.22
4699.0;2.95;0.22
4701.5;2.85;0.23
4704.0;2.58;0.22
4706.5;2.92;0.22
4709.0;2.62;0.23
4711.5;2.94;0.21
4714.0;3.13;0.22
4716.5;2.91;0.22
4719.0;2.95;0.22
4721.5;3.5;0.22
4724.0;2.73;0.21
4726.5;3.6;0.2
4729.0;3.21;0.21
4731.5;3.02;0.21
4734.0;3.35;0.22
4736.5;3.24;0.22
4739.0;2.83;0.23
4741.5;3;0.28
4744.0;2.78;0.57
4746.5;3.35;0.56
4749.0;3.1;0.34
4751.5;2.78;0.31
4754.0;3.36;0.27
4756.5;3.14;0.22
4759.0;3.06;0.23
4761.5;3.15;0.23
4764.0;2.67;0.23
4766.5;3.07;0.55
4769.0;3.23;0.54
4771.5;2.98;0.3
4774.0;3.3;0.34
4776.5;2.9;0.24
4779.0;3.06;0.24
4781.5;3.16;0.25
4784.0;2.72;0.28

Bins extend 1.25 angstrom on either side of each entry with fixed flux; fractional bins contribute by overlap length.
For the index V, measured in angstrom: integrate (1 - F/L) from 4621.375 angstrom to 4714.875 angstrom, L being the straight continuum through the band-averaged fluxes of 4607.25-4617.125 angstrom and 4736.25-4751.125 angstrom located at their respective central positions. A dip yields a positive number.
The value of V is 5.4 angstrom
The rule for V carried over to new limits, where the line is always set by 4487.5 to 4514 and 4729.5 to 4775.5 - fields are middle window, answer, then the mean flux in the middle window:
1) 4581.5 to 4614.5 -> 1.1 angstrom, 2.87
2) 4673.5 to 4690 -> 0.8 angstrom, 2.88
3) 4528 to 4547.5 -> 1.2 angstrom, 2.75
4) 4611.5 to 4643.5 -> -0.6 angstrom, 3.05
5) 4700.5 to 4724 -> 1.0 angstrom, 2.92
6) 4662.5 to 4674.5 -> 1.3 angstrom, 2.7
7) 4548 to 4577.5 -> 0.9 angstrom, 2.86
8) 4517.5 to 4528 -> 0.3 angstrom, 2.84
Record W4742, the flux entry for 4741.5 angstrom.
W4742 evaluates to 3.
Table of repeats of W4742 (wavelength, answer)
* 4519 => 3.12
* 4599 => 3.02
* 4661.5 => 2.82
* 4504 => 3.28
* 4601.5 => 2.61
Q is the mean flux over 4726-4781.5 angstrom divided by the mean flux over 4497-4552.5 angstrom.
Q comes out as 1.08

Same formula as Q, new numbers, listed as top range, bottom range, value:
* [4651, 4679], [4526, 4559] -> 1.02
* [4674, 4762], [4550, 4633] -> 1.03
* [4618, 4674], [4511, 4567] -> 1.04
